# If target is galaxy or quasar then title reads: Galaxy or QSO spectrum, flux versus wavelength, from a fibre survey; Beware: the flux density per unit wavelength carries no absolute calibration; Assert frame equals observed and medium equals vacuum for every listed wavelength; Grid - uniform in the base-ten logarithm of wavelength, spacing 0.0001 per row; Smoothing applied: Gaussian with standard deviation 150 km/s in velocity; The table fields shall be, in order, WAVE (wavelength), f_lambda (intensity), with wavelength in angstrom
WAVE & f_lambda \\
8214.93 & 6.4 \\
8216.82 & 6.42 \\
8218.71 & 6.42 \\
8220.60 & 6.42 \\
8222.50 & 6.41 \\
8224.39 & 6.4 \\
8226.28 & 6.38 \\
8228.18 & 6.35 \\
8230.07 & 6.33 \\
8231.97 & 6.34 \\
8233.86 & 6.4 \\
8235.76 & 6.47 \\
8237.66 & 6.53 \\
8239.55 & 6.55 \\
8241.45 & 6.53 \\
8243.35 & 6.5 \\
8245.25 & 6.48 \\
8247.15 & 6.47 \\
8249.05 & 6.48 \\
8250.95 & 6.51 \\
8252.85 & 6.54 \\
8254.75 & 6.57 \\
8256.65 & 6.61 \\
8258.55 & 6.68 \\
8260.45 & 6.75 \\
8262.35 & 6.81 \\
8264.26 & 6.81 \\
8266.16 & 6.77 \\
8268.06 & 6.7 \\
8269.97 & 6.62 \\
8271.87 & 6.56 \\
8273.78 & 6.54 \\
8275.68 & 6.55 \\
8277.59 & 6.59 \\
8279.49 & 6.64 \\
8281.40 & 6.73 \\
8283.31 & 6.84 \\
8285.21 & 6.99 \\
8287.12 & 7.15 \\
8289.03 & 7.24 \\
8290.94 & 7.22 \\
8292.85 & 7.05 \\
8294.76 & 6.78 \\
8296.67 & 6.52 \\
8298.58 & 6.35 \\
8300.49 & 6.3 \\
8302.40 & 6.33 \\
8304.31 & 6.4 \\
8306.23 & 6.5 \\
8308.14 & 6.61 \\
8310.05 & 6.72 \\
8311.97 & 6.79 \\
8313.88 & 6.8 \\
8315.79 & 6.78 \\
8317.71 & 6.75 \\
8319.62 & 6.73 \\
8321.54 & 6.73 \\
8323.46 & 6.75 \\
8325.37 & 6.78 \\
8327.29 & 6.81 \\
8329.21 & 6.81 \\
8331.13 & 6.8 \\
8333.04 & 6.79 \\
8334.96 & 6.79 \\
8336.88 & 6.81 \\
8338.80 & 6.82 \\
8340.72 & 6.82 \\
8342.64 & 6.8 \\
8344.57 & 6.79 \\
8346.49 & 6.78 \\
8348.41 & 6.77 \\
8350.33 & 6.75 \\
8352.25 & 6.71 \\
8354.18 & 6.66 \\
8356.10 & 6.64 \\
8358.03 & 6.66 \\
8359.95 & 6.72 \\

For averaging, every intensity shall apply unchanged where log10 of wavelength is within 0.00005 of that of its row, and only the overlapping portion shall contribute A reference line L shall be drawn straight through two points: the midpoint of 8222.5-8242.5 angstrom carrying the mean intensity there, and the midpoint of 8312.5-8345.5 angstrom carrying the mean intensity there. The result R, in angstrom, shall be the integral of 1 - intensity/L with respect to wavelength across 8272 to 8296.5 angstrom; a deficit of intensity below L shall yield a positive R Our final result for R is -0.8 angstrom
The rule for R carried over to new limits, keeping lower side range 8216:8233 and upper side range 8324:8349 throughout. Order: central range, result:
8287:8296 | -0.59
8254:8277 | -0.44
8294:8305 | 0.36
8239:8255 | -0.10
